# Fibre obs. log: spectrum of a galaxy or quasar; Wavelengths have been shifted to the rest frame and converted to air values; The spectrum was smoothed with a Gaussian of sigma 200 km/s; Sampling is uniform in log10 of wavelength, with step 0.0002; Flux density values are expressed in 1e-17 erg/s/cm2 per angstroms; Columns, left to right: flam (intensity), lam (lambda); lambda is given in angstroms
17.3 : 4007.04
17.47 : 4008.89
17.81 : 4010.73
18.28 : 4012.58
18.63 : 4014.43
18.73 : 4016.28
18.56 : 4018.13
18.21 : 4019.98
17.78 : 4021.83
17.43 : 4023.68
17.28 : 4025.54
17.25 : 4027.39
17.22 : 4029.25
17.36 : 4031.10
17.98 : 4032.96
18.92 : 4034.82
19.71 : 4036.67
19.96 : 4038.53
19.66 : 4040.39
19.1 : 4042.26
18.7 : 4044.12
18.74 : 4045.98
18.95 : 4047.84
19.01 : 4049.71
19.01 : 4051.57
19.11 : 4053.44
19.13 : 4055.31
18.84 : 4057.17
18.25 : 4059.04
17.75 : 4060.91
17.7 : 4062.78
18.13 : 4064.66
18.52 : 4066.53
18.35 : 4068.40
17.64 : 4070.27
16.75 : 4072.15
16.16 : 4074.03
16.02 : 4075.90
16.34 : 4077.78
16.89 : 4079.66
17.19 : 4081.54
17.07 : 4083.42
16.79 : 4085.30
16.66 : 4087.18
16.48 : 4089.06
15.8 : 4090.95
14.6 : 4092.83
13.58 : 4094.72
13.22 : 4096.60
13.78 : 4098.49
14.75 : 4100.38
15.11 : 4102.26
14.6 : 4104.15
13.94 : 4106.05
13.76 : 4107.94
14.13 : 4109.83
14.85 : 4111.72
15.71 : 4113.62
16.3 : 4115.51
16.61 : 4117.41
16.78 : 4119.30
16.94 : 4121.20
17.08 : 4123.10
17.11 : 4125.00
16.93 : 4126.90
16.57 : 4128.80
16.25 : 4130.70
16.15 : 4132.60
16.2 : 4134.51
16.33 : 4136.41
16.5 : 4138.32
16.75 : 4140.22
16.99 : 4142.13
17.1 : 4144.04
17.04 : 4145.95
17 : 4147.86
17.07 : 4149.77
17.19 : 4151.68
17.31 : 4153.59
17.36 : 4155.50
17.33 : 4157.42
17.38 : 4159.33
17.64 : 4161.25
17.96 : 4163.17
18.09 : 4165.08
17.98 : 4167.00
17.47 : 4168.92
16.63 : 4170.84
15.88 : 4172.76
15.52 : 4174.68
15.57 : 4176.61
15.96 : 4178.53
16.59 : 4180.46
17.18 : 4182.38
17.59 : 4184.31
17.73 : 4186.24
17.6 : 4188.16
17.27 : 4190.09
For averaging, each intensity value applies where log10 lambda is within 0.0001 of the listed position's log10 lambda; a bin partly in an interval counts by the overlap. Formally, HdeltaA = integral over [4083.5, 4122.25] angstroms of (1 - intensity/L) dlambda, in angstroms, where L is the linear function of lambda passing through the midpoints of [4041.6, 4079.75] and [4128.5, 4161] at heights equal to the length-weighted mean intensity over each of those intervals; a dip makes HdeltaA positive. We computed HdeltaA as 4.9 angstroms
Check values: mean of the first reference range 18.1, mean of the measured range 15.3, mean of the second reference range 16.9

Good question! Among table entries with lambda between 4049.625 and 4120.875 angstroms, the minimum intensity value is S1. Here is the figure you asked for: 13.22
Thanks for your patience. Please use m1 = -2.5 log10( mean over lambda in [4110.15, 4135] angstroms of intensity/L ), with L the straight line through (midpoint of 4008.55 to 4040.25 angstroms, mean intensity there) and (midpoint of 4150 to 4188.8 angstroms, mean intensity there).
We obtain 0.07 mag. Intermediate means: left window 18.2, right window 17.1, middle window 16.4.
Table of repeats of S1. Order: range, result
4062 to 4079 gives 16.02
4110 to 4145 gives 14.85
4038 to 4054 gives 18.7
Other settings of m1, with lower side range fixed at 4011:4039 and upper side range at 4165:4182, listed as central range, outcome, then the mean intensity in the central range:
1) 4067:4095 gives 0.07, 16.5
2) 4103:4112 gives 0.21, 14.2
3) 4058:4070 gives -0.02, 18.1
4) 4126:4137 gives 0.04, 16.4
